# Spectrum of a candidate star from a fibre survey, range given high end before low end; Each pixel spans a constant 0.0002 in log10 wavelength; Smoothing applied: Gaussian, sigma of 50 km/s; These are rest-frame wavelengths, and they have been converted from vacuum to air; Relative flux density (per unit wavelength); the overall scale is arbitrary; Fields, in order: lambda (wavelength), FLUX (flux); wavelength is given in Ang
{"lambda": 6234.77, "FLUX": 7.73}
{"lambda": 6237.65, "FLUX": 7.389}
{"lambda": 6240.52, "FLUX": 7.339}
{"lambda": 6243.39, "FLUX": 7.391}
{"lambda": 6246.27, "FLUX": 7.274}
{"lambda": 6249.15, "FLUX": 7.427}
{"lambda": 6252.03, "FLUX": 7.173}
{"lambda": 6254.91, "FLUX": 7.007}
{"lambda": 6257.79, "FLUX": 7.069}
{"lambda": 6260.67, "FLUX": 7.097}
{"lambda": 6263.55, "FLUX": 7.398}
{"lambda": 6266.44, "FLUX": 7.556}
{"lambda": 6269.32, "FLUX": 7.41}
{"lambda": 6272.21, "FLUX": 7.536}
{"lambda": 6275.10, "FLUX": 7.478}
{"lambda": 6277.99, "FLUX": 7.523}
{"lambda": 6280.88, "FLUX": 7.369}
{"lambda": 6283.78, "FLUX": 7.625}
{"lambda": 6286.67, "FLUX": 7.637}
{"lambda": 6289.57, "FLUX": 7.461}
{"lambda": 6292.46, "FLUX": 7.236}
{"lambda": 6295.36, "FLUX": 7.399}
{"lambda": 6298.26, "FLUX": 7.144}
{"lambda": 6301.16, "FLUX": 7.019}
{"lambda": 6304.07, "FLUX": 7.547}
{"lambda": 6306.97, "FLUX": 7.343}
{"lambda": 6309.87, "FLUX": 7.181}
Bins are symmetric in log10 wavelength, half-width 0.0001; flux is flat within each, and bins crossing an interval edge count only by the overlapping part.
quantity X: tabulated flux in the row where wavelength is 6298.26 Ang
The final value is 7.144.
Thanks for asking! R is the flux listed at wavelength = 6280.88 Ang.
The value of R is 7.369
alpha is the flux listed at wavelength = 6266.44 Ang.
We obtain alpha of 7.556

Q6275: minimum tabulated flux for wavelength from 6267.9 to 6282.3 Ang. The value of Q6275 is 7.369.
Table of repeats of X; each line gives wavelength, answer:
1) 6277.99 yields 7.523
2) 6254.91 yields 7.007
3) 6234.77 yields 7.73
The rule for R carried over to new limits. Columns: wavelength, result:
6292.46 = 7.236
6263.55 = 7.398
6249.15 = 7.427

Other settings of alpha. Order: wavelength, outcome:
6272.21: 7.536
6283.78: 7.625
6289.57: 7.461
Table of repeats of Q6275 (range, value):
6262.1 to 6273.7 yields 7.398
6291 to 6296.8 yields 7.236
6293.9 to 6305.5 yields 7.019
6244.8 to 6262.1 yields 7.007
